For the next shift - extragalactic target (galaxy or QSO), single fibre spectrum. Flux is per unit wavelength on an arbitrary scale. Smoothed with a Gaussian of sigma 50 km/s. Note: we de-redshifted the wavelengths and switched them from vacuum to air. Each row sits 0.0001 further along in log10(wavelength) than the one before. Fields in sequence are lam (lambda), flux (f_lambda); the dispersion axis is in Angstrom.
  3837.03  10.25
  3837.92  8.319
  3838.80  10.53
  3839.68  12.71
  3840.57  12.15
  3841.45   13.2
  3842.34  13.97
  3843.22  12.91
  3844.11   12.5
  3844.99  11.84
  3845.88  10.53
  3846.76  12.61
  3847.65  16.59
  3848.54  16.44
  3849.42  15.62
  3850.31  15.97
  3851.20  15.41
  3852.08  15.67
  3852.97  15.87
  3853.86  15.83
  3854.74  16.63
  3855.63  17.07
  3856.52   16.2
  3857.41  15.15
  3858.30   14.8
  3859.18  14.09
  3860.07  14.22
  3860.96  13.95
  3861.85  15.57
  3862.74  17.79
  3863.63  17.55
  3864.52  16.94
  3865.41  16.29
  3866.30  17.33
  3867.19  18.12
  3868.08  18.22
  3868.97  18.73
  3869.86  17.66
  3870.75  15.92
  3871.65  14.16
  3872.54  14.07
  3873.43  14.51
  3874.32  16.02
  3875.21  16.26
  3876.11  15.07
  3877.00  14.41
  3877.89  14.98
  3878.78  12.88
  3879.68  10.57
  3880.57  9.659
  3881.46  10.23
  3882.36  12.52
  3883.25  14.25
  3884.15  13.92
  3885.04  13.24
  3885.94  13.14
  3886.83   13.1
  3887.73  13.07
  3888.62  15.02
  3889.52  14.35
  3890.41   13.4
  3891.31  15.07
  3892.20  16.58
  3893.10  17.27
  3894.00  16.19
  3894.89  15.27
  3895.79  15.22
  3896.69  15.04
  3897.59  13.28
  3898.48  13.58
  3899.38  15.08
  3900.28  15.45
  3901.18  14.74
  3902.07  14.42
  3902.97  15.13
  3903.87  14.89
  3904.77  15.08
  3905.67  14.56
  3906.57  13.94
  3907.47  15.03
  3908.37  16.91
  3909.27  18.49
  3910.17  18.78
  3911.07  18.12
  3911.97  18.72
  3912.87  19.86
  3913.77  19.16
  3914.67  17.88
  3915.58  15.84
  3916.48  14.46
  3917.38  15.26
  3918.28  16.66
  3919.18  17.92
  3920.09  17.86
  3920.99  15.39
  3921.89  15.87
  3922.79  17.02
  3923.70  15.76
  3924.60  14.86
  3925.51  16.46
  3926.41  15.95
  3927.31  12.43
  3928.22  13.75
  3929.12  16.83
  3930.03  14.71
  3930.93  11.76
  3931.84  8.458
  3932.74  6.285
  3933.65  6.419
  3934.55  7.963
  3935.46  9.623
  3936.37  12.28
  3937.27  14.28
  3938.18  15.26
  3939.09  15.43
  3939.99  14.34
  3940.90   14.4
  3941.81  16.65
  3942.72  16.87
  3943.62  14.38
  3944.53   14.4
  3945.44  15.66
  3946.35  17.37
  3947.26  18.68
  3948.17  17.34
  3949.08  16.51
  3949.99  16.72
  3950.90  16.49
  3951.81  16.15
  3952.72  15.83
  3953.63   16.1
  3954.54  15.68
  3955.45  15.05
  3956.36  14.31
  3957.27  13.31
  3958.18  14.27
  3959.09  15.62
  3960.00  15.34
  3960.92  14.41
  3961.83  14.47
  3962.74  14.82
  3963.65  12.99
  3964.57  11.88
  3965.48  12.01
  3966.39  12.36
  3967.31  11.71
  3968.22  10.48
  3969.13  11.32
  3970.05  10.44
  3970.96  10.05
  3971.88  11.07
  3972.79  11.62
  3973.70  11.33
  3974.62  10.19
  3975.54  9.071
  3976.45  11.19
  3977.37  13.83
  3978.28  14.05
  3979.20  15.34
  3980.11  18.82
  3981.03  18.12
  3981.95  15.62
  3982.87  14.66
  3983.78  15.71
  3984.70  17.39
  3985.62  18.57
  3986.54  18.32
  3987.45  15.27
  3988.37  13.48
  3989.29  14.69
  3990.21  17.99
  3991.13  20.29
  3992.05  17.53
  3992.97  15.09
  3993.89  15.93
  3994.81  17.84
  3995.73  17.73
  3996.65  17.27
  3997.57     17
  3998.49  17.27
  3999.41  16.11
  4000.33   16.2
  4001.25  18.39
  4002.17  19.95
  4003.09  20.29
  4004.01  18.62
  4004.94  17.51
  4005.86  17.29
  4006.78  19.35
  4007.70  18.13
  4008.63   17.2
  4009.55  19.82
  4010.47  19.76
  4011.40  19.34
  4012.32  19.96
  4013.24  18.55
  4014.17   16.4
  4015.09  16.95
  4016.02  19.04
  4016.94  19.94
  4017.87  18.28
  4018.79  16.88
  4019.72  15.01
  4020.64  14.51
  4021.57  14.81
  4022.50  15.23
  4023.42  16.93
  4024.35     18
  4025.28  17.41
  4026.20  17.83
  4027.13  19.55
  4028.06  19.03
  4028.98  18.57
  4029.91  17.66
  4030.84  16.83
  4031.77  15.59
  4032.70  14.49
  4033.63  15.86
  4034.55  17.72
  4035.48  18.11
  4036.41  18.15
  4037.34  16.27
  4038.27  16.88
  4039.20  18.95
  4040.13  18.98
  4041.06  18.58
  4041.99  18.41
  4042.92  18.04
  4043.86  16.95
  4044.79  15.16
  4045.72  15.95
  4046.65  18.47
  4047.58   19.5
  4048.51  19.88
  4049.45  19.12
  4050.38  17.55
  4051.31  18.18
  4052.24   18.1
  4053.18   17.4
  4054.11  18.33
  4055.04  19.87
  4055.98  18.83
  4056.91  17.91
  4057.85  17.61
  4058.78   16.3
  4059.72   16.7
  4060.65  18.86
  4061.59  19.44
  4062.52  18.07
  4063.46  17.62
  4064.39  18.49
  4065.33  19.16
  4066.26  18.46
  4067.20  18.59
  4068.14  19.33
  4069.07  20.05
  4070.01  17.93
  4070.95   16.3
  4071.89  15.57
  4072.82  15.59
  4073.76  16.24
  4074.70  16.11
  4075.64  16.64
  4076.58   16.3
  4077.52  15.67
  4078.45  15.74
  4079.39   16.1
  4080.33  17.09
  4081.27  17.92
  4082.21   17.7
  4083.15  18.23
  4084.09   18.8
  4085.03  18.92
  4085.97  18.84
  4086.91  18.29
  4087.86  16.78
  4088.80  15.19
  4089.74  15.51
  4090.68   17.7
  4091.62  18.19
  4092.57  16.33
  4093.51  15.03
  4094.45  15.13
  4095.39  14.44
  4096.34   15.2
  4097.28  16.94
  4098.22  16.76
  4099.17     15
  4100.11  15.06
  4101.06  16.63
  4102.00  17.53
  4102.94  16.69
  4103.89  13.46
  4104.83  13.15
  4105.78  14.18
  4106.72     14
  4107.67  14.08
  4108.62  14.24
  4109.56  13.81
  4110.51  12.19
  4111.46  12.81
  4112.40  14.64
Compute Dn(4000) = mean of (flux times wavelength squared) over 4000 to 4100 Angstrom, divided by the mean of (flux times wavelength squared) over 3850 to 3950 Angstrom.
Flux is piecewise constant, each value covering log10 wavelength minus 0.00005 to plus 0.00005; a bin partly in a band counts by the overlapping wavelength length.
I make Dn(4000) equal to 1.25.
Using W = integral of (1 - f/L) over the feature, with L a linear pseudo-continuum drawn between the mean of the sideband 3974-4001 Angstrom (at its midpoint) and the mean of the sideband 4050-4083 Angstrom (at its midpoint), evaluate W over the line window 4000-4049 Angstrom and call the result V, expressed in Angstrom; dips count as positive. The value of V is -3.2 Angstrom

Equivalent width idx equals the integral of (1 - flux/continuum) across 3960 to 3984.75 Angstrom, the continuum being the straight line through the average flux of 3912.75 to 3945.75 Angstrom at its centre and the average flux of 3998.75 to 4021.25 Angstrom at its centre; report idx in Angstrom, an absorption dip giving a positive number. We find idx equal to 5.0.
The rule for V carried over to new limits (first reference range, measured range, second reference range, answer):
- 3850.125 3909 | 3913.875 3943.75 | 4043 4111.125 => 2.4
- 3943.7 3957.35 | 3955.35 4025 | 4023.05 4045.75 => 4.1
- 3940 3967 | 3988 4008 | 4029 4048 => -1.4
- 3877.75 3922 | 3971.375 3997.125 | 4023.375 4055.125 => 2.3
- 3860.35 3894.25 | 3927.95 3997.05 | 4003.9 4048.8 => 9.1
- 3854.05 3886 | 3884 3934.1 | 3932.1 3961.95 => -1.0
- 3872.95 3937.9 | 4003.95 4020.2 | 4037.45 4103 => -1.8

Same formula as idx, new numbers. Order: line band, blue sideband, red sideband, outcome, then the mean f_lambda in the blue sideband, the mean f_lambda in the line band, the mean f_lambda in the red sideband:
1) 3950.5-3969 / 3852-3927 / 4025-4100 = 2.5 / 15.5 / 14.1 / 17.4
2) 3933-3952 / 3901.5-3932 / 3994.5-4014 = 2.4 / 15.9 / 14.5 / 18.2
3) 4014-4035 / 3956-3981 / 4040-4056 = -0.6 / 12.9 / 17.1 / 18.1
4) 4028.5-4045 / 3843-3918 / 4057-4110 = -1.0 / 15.2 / 17.3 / 16.7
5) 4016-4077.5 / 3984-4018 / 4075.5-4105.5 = -1.8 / 17.8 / 17.6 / 16.5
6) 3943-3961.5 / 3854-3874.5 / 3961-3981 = -3.6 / 16.1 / 15.7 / 12.5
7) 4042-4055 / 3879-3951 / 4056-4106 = -1.2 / 14.8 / 18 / 16.9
